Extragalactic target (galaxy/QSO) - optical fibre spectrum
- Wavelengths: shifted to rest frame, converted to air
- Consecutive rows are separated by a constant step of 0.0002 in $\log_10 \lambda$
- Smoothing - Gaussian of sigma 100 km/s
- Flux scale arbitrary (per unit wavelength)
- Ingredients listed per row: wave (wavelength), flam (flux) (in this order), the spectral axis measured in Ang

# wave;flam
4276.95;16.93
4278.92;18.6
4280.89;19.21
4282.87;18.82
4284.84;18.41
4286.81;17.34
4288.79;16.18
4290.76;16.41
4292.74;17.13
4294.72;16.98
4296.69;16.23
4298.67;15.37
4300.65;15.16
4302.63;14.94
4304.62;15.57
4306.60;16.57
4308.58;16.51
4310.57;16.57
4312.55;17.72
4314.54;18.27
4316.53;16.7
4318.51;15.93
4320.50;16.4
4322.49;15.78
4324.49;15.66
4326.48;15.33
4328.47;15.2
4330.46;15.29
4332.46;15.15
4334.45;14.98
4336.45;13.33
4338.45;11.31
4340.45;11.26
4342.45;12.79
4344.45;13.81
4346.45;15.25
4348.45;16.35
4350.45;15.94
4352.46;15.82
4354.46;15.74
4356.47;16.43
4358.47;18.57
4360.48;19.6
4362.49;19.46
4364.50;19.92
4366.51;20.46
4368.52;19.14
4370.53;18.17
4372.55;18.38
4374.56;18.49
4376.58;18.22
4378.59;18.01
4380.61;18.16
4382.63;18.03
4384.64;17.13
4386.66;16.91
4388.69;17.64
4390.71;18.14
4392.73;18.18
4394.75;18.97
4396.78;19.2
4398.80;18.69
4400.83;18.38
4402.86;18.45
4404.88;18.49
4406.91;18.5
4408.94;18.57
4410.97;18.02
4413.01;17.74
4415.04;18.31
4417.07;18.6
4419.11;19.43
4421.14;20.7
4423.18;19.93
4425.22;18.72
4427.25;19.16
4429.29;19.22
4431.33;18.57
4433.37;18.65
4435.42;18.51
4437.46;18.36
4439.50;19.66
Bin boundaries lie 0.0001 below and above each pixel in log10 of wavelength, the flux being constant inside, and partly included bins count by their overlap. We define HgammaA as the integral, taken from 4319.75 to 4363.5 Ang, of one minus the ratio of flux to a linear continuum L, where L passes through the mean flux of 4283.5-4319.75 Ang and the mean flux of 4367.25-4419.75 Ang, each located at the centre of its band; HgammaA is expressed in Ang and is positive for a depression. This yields 4.8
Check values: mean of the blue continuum 16.6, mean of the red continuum 18.3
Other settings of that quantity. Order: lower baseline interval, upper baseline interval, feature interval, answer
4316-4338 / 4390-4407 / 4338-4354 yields 2.0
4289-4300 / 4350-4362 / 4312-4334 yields 0.9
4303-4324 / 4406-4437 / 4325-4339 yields 2.0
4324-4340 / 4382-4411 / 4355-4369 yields -2.4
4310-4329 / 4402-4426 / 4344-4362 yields 0.7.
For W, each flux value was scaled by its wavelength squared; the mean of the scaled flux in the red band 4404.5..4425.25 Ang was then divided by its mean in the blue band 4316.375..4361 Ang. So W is 1.3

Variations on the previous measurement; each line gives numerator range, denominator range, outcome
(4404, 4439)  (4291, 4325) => 1.21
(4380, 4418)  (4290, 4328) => 1.17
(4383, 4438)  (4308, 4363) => 1.22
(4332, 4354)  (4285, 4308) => 0.89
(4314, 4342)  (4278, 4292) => 0.85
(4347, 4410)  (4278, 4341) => 1.16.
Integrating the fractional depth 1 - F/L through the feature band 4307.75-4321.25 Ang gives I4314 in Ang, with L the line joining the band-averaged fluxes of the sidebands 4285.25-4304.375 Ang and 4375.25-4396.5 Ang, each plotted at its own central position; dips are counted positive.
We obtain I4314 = -0.2 Ang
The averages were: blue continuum 16.2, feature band 16.9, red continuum 18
